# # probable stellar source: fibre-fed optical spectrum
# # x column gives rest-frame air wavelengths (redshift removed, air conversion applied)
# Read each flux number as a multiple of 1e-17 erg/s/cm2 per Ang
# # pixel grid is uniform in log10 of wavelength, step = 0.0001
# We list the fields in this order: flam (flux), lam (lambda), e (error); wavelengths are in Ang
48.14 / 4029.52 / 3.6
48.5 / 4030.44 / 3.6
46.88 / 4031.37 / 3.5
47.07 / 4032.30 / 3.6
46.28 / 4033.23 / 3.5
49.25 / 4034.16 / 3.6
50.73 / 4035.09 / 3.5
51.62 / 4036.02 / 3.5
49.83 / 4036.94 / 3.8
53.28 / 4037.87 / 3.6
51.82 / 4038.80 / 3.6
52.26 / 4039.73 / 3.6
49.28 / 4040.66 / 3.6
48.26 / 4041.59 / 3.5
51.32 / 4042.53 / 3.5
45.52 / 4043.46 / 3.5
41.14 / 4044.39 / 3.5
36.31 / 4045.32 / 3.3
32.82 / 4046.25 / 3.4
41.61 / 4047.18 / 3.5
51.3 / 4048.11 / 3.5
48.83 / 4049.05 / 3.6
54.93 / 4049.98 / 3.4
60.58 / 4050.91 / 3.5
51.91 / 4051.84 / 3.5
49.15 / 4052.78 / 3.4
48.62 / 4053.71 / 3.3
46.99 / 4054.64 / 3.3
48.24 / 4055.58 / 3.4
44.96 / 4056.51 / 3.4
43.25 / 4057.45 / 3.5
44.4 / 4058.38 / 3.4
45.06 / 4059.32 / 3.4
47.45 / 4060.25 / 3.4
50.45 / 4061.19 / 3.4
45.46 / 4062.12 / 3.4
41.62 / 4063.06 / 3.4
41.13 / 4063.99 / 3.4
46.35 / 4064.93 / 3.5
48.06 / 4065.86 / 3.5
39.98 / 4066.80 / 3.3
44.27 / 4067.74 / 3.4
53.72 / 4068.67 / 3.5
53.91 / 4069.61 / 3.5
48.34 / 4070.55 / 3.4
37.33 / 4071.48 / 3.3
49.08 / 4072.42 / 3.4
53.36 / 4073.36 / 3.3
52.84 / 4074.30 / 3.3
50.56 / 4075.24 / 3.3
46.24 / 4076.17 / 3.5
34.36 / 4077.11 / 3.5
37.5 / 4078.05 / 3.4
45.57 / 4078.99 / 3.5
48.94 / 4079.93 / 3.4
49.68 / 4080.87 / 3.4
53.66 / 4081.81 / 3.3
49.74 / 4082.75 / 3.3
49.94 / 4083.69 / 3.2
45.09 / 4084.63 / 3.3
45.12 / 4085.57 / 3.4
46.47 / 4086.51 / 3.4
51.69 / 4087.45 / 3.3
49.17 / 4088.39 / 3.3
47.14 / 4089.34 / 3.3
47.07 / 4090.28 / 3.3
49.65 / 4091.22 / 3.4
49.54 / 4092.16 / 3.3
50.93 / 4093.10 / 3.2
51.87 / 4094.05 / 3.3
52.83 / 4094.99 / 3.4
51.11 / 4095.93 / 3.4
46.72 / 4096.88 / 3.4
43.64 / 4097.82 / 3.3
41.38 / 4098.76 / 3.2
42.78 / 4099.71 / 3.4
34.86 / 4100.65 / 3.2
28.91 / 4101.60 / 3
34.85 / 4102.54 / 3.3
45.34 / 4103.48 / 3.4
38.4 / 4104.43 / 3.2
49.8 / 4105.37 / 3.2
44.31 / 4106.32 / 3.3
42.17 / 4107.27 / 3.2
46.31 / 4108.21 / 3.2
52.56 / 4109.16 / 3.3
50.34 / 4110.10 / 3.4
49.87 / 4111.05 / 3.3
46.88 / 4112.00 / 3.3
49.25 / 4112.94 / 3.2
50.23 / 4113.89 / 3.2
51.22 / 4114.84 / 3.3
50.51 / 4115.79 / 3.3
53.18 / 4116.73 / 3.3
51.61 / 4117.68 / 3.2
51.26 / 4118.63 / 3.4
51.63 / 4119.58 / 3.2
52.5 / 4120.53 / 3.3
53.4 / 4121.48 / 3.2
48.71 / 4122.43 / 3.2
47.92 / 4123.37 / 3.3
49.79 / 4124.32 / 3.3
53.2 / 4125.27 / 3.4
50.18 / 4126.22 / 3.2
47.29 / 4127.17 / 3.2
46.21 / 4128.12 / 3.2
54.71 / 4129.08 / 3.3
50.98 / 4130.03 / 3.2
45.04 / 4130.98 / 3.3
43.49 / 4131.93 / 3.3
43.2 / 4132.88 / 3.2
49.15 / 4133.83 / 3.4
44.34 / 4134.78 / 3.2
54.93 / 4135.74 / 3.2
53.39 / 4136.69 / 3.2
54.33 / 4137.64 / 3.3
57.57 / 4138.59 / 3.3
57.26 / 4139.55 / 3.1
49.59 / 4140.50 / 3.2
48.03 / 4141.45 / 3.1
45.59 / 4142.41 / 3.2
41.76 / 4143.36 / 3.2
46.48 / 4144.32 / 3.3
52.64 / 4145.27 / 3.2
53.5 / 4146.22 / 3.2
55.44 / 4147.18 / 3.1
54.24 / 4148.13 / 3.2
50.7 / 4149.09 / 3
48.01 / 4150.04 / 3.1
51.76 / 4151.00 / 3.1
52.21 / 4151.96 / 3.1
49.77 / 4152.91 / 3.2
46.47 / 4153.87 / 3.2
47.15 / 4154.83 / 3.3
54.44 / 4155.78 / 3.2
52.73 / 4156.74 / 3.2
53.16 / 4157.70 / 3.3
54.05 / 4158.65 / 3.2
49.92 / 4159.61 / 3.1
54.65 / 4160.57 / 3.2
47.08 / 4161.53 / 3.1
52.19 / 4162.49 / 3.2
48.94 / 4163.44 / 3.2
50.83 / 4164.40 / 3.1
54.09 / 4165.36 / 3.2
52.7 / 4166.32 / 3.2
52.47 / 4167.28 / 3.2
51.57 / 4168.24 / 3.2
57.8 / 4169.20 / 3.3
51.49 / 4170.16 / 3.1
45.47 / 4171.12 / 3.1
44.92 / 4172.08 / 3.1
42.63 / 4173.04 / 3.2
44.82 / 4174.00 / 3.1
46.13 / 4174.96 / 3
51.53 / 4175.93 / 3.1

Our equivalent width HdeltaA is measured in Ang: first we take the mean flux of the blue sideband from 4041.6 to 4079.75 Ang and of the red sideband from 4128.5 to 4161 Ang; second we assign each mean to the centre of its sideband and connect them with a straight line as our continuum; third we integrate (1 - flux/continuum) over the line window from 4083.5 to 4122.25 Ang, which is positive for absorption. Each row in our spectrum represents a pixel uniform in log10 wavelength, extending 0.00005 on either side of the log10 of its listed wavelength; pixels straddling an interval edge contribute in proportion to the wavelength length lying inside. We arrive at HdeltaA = 0.9 Ang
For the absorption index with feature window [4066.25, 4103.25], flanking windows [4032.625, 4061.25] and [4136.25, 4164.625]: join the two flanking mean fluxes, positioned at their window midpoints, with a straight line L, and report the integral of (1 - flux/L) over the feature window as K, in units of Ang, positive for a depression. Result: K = 2.0 Ang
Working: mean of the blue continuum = 47.9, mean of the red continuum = 51.1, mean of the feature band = 46.4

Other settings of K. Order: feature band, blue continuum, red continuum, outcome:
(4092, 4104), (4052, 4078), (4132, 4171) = 1.0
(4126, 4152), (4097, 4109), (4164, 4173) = -1.9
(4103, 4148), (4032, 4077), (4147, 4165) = 0.5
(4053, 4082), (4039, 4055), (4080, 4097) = 1.2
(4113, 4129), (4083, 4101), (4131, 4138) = -0.8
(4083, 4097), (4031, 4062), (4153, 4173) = 0.0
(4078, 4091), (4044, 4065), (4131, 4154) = -0.1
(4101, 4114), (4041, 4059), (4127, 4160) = 1.1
